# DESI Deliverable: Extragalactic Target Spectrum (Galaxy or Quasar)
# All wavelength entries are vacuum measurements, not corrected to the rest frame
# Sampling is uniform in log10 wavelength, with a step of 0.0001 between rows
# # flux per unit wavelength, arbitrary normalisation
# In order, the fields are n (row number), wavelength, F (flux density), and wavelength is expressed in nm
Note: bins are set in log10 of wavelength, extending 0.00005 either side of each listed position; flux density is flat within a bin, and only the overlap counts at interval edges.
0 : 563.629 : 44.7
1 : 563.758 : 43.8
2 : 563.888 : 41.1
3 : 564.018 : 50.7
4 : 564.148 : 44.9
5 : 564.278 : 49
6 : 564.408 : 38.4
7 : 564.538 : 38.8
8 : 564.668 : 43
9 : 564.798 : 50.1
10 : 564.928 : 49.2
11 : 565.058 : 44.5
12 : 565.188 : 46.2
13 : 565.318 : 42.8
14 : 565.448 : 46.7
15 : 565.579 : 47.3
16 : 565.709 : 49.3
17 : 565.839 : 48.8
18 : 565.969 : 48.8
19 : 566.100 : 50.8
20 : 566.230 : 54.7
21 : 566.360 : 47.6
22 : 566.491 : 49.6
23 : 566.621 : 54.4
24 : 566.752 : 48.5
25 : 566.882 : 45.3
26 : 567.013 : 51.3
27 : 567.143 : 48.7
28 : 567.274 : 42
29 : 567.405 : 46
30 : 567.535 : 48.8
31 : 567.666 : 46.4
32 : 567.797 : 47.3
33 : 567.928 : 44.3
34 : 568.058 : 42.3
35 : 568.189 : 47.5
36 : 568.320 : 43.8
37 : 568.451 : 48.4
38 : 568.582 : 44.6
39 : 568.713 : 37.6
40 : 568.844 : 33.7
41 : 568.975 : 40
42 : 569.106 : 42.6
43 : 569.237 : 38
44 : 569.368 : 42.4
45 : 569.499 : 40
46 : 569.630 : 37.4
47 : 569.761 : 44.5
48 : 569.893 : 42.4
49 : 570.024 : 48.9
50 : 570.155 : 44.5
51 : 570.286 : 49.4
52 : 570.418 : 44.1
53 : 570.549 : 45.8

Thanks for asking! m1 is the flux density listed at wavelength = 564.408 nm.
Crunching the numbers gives 38.4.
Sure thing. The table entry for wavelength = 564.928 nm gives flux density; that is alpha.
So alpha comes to 49.2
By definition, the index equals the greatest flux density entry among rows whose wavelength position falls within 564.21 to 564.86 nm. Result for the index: 50.1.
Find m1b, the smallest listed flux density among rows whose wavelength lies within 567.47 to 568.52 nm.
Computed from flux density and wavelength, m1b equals 42.3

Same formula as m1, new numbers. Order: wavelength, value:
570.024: 48.9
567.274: 42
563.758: 43.8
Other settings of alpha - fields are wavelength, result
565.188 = 46.2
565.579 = 47.3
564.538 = 38.8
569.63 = 37.4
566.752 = 48.5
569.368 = 42.4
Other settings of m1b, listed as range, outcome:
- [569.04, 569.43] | 38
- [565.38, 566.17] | 46.7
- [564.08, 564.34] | 44.9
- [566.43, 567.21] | 45.3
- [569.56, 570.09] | 37.4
